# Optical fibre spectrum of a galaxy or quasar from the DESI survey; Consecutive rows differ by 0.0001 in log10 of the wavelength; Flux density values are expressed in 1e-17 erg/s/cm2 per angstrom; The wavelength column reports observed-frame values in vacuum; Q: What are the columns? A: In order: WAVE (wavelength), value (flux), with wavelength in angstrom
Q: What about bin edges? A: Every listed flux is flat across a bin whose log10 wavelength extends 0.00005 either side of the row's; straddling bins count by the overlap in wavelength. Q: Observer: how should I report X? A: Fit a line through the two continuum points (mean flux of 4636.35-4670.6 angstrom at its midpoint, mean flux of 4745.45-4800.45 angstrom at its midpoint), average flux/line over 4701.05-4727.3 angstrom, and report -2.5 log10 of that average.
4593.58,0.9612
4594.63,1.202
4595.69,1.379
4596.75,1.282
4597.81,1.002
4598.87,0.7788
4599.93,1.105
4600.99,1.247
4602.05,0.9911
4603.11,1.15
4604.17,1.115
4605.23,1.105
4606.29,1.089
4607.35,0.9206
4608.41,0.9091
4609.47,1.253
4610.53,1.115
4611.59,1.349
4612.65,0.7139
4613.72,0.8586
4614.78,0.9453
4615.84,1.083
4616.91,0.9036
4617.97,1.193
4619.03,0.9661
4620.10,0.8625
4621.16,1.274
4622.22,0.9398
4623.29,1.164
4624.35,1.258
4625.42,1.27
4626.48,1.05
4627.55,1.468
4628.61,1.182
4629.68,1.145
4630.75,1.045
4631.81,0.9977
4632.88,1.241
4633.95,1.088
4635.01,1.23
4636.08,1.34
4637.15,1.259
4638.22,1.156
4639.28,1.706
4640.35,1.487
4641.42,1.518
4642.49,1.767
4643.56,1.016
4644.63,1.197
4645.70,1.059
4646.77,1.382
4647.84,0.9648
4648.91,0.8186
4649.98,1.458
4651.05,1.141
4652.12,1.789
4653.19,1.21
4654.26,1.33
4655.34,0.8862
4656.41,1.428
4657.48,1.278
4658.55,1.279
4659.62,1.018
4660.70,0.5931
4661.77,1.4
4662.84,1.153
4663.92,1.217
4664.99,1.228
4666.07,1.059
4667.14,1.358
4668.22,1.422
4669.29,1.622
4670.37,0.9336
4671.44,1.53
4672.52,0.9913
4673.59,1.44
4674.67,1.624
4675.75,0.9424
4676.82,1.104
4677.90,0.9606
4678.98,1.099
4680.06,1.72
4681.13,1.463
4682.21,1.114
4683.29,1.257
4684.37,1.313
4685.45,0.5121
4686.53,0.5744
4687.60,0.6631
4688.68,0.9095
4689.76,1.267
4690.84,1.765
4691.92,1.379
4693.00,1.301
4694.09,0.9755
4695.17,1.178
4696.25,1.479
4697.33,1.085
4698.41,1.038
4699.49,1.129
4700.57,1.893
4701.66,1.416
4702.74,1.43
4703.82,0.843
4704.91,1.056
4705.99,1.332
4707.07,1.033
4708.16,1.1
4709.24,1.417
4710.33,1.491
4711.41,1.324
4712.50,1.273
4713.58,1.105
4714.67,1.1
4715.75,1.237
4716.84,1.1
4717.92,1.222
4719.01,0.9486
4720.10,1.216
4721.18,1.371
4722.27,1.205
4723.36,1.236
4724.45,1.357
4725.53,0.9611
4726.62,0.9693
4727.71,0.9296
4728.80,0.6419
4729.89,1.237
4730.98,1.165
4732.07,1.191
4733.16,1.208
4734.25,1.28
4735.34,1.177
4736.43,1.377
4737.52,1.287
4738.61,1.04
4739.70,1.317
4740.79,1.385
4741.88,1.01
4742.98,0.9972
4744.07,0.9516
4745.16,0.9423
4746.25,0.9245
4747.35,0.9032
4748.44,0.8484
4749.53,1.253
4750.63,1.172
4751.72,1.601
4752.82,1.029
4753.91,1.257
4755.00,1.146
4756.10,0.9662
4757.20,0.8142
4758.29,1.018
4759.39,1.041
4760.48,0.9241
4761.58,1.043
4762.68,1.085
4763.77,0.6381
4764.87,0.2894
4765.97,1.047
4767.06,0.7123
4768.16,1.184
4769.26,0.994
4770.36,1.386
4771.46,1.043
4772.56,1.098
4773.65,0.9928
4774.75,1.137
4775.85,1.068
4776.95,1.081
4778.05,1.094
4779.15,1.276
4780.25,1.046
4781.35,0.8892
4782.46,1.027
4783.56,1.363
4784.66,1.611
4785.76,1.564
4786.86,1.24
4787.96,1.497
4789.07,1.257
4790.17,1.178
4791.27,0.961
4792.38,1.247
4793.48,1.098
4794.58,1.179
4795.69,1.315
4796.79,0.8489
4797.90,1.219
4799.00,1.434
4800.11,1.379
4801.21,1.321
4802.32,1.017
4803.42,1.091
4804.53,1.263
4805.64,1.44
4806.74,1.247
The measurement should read -0.015 mag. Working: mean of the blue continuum 1.26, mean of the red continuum 1.11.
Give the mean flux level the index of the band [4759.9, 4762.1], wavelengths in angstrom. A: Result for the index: 0.985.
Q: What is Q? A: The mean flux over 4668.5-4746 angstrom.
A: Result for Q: 1.18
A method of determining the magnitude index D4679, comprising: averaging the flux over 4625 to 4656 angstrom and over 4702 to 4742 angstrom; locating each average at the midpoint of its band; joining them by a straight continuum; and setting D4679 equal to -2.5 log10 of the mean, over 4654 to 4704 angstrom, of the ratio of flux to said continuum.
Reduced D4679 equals 0.01 mag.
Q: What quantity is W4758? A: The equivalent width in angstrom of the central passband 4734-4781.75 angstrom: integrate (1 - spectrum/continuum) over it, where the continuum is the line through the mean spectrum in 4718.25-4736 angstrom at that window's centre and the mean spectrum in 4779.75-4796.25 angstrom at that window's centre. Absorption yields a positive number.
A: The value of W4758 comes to 4.8 angstrom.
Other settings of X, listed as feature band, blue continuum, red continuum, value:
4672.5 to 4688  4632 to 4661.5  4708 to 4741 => 0.09 mag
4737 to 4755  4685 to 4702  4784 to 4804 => 0.08 mag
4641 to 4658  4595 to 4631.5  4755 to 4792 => -0.16 mag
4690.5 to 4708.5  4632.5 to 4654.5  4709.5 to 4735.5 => -0.05 mag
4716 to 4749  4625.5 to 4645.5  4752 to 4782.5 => -0.03 mag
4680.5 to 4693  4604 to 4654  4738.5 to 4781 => -0.01 mag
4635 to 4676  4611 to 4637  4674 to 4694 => -0.12 mag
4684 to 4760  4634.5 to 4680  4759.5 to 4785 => -0.01 mag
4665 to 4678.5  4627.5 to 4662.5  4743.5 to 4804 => -0.03 mag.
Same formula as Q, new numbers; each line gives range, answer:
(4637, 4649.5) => 1.28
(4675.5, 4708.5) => 1.17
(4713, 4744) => 1.15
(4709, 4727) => 1.21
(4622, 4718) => 1.22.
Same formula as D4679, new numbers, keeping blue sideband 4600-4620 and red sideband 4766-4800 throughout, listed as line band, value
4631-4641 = -0.195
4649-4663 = -0.130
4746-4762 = 0.082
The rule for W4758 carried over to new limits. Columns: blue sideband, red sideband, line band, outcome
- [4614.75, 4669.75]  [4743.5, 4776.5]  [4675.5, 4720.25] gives -2.7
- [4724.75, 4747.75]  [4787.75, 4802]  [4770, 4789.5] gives -0.3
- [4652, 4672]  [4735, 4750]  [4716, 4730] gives 0.3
